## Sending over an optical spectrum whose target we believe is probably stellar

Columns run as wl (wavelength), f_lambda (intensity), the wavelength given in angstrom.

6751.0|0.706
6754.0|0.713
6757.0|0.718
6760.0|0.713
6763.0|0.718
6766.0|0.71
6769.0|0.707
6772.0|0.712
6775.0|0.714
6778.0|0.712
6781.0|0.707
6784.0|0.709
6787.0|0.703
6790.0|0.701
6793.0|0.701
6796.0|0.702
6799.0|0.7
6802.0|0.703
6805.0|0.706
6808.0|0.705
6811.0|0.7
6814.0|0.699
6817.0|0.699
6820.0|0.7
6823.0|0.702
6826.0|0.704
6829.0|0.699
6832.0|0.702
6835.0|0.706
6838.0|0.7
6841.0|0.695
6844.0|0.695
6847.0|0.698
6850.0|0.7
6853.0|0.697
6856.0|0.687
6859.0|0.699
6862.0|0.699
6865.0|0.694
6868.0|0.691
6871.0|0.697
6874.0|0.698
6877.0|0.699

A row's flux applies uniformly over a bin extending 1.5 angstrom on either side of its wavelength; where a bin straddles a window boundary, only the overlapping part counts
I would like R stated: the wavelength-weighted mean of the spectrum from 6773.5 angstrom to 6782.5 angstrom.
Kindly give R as 0.711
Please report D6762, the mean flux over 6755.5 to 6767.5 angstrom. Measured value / 0.715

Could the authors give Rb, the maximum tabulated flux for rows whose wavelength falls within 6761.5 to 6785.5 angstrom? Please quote 0.718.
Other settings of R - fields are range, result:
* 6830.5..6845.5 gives 0.7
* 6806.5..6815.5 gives 0.701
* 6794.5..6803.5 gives 0.702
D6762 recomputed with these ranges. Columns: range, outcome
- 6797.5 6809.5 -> 0.704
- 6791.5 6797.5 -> 0.701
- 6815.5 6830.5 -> 0.701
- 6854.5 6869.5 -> 0.694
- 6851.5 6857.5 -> 0.692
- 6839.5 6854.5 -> 0.697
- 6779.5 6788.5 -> 0.706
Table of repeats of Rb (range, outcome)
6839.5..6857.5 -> 0.7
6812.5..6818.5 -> 0.699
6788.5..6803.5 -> 0.703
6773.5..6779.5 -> 0.714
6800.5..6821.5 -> 0.706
